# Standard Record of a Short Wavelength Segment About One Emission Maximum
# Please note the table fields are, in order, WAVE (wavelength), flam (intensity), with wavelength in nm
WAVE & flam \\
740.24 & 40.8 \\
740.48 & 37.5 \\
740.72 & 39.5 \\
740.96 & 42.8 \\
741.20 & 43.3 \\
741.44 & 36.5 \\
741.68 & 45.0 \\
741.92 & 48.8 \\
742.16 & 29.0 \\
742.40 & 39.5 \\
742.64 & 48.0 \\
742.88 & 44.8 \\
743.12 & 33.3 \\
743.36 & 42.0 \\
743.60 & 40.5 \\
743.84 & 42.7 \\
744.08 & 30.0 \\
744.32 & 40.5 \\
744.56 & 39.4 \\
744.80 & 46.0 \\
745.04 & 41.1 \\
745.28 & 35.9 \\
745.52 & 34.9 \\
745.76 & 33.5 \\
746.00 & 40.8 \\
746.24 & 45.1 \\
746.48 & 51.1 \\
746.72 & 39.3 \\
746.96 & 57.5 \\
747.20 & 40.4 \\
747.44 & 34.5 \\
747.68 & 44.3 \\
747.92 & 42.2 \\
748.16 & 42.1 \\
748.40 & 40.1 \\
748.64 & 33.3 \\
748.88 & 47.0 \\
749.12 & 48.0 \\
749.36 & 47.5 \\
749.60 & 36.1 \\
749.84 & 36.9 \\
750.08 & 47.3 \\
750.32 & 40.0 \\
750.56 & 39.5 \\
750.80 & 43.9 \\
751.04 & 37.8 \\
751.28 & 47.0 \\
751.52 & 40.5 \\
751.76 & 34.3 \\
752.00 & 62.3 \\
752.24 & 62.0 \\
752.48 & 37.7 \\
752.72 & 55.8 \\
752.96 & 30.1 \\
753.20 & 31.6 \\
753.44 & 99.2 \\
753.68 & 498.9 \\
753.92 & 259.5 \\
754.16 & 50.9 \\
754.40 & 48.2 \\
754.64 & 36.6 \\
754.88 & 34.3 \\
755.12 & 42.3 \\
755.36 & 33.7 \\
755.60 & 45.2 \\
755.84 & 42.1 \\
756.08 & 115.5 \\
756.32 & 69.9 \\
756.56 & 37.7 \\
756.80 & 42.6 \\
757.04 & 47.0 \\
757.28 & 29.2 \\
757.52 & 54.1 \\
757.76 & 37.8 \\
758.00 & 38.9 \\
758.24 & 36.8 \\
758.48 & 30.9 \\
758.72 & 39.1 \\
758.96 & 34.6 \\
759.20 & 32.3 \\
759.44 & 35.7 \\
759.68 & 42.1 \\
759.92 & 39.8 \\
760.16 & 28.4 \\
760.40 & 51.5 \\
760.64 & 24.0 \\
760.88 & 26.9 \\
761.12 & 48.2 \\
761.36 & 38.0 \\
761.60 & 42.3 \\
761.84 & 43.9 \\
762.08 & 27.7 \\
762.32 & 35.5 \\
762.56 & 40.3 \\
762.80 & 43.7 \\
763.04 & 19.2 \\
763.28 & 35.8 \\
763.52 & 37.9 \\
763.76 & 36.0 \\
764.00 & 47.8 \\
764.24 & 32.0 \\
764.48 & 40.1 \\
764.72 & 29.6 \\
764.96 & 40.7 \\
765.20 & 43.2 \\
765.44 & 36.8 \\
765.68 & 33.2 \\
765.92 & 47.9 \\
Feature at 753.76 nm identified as H-alpha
